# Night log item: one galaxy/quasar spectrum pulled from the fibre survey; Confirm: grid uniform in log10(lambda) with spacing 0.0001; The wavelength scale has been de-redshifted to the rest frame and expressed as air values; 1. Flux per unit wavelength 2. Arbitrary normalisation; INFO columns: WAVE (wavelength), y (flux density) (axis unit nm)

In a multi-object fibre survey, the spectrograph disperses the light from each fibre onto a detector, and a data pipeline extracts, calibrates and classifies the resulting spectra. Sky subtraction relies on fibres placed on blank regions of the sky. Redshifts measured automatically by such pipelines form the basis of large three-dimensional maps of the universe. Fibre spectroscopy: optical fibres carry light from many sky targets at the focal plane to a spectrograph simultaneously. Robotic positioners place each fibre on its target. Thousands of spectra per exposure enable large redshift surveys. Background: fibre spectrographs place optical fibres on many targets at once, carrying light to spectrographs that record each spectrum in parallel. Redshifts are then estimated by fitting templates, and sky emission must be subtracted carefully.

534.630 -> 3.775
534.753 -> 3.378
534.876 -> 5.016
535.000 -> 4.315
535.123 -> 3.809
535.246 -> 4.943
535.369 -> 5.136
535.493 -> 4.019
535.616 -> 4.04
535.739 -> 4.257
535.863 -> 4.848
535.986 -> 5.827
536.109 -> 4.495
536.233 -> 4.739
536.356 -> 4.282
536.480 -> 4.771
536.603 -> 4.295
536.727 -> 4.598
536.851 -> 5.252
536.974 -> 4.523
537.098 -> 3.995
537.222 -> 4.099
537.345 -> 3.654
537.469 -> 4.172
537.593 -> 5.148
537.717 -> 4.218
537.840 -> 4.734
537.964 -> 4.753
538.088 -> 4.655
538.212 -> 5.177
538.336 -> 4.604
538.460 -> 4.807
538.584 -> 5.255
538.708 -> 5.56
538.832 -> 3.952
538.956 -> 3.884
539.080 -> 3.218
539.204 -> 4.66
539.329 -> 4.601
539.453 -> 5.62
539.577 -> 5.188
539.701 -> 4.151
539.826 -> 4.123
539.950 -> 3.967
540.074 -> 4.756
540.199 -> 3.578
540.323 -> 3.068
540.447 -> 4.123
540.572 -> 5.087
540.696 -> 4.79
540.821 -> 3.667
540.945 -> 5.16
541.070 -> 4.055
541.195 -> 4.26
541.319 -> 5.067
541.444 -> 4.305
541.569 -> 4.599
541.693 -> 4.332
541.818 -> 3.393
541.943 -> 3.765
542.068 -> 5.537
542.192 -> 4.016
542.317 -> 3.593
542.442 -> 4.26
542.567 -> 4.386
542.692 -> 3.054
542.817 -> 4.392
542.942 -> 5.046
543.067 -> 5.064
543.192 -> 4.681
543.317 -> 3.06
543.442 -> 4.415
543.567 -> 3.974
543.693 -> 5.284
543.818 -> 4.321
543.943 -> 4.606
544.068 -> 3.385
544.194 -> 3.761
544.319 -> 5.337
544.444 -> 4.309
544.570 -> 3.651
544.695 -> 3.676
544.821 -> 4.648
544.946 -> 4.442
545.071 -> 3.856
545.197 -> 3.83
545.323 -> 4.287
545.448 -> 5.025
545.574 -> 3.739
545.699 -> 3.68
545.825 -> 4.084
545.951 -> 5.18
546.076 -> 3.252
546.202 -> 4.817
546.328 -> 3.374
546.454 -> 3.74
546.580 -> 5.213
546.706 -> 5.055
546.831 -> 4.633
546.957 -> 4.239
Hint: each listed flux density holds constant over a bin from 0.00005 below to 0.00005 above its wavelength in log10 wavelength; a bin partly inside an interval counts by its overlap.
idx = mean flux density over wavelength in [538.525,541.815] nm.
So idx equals 4.4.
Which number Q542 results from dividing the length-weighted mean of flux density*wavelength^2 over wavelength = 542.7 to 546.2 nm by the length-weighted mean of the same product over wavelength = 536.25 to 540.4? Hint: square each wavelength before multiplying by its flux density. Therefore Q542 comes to 1.0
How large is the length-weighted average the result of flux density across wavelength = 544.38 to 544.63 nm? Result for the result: 3.99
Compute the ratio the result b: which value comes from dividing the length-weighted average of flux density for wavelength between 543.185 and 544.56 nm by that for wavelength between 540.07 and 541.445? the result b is 1.0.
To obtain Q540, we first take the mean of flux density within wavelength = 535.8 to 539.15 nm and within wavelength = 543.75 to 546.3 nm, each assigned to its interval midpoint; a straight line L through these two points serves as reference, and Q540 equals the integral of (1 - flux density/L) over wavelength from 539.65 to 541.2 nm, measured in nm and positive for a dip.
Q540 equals 0.073 nm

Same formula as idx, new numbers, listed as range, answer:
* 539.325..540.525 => 4.31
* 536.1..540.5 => 4.46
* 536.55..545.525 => 4.37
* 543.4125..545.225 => 4.24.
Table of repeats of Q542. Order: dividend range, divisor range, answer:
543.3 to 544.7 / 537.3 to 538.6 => 0.93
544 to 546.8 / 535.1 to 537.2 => 0.95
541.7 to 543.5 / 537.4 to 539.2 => 0.93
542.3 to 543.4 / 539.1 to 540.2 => 0.94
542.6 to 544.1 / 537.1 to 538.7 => 0.95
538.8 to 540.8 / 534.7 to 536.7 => 0.96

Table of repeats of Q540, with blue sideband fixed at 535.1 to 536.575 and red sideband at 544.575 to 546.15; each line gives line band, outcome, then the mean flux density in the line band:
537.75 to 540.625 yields -0.03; 4.5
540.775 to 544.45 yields -0.03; 4.31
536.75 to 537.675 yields 0.03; 4.41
